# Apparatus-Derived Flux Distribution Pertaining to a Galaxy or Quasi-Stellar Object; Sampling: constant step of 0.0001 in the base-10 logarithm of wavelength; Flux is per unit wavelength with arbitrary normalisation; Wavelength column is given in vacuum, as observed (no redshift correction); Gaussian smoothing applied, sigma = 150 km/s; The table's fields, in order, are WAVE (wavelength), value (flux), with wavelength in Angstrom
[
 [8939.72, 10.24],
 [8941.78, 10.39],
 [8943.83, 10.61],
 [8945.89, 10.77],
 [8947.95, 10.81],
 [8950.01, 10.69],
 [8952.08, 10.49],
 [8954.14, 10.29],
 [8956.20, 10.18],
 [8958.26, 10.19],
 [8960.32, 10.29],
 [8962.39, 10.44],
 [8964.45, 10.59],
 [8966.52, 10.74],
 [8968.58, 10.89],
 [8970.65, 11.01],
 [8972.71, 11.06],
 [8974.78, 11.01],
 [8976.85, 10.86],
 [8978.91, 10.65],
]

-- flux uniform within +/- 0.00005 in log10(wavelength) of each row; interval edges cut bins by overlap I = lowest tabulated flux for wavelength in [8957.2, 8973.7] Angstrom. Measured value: 10.19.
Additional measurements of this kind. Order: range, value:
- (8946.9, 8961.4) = 10.18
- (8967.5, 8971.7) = 10.89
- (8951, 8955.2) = 10.29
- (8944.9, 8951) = 10.69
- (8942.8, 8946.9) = 10.61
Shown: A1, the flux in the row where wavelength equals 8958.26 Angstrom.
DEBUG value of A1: 10.19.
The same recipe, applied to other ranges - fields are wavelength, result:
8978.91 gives 10.65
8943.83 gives 10.61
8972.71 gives 11.06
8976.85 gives 10.86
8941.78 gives 10.39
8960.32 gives 10.29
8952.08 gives 10.49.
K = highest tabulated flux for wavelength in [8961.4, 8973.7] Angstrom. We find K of 11.06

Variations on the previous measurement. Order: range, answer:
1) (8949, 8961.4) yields 10.69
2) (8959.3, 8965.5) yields 10.59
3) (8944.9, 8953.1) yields 10.81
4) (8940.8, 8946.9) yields 10.77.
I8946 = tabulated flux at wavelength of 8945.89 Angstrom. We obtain 10.77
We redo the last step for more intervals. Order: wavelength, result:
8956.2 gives 10.18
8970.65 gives 11.01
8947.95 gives 10.81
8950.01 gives 10.69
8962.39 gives 10.44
